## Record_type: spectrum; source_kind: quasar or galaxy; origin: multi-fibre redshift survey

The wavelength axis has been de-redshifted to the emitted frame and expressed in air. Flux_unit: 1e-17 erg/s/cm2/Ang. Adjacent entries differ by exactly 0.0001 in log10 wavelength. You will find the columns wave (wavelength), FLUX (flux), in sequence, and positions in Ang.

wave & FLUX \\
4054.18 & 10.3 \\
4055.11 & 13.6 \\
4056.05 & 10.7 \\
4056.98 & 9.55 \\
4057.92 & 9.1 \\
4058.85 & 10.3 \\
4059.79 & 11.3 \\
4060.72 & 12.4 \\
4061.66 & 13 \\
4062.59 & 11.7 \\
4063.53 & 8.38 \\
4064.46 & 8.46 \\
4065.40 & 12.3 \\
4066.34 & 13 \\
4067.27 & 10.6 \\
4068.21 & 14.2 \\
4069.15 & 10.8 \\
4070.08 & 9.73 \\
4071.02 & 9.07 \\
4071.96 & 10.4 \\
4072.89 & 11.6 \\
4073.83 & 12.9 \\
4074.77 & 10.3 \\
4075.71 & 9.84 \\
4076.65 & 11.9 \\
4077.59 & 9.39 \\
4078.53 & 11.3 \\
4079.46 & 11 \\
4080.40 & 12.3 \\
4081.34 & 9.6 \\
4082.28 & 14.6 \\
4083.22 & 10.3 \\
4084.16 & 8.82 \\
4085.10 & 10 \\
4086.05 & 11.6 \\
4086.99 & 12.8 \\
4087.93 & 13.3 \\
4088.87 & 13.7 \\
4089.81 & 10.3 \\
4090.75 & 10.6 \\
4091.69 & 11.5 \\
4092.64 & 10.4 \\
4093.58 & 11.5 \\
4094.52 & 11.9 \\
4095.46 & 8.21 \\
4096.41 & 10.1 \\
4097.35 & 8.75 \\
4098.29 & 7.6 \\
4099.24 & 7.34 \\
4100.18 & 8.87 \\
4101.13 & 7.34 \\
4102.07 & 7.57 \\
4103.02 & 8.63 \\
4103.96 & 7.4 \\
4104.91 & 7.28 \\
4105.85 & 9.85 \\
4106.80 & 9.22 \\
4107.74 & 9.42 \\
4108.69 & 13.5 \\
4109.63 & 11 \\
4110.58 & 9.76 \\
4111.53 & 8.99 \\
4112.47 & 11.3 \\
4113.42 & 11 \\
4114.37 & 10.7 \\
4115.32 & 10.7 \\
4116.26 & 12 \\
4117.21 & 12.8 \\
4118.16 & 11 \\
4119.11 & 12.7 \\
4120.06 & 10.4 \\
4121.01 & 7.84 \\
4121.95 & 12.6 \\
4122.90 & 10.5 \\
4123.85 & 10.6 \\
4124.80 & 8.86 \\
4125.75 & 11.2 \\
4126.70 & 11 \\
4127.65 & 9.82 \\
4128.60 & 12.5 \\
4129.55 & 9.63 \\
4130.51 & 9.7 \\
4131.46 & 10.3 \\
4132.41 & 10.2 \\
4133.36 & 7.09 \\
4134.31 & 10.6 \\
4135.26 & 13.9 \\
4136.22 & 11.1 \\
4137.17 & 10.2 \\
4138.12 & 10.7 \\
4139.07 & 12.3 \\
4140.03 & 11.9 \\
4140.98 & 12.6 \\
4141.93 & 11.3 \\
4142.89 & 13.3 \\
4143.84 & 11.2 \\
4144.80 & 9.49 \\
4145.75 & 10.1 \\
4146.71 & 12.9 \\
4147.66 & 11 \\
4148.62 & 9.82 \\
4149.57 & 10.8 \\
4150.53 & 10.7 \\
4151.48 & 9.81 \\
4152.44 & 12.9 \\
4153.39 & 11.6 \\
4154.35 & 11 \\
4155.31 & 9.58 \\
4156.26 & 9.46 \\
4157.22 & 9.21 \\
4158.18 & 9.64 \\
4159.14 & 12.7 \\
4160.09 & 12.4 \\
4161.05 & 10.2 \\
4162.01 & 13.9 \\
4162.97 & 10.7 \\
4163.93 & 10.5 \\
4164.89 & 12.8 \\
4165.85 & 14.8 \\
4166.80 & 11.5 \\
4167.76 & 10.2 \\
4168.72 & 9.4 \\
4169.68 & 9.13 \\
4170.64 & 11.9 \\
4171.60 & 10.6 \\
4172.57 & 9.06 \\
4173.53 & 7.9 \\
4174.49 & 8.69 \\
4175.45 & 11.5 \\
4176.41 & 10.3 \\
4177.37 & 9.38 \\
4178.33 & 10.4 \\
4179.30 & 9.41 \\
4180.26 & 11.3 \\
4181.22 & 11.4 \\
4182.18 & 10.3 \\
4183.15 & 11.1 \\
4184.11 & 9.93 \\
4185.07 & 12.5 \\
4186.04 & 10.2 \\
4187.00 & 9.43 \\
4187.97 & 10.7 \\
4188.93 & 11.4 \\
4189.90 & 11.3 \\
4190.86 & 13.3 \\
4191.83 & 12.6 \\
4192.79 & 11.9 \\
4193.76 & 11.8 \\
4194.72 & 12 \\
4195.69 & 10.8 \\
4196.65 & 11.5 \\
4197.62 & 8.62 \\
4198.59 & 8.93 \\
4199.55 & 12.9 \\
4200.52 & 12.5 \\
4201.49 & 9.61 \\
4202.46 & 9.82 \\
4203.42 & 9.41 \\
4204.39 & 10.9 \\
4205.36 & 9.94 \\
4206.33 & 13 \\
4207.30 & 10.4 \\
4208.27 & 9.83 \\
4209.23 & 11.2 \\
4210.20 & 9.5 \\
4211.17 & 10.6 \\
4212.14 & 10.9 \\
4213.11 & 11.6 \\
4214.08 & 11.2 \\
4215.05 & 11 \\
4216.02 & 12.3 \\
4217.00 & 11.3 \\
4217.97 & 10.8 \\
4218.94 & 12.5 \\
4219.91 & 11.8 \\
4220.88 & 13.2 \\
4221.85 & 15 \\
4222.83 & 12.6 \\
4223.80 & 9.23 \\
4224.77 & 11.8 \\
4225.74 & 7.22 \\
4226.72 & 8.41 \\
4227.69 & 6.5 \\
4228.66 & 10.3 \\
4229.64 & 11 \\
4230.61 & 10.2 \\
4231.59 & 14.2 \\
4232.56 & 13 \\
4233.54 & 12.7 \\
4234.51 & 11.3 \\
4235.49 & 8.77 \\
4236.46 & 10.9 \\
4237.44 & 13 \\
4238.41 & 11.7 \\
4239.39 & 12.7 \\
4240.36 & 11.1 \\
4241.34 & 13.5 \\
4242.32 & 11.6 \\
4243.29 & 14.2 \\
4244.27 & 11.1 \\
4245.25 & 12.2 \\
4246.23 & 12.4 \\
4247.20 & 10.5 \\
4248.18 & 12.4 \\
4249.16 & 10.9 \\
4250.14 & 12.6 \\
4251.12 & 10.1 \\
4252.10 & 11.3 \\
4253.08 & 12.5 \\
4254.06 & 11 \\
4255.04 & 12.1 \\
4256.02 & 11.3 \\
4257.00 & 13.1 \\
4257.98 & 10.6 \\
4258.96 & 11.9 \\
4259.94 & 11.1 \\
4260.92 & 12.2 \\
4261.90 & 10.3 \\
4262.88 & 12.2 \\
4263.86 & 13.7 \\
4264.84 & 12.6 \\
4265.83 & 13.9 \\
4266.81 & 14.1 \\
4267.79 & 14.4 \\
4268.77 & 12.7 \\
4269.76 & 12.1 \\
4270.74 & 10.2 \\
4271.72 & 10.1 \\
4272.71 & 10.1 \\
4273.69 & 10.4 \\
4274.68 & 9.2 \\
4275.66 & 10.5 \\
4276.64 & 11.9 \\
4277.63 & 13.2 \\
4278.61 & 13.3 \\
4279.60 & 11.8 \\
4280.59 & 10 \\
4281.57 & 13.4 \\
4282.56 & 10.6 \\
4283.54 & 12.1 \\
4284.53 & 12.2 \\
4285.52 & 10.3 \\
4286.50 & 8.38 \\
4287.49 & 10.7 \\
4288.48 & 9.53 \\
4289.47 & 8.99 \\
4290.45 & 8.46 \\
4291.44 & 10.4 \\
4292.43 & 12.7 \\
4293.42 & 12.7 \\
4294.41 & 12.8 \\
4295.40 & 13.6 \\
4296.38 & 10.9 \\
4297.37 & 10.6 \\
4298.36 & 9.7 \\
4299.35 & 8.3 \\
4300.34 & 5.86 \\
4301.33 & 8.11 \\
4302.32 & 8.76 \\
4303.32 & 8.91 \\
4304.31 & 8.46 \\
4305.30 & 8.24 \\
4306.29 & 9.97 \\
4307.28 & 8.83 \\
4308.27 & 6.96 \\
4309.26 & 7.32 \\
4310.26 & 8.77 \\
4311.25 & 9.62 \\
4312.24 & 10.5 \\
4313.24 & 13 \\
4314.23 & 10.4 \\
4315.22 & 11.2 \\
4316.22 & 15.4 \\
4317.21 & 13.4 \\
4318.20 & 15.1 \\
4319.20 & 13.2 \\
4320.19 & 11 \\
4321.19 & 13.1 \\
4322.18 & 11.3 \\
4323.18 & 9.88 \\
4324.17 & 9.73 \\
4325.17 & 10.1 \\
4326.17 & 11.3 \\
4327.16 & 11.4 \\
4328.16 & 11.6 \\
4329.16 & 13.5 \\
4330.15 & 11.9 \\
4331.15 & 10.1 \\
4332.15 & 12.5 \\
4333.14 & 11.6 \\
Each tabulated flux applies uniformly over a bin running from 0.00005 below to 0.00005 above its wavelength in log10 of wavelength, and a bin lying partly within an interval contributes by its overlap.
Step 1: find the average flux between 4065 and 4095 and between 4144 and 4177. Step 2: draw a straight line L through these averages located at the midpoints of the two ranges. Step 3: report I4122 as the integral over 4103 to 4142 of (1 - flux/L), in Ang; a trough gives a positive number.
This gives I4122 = 1.50 Ang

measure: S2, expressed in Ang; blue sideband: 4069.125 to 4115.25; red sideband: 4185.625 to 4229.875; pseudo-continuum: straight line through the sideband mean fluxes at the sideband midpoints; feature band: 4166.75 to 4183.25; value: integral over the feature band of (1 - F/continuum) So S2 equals 0.9 Ang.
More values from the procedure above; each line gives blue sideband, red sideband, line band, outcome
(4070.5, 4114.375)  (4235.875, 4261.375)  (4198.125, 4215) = 1.0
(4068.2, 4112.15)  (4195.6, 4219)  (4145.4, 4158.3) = -0.1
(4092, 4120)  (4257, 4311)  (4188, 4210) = -1.5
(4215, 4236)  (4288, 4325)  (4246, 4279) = -3.0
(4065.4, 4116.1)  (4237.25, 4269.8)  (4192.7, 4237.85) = 2.9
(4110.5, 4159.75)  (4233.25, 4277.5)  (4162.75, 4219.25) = 2.1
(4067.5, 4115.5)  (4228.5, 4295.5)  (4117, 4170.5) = -1.0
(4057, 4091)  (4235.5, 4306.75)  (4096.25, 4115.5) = 3.1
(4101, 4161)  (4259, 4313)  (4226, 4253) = -1.9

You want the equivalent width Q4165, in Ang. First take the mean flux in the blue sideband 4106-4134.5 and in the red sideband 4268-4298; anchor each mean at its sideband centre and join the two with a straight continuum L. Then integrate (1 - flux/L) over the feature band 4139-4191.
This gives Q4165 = -0.9 Ang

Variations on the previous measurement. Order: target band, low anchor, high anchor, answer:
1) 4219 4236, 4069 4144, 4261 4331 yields -0.3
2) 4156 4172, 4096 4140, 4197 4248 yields -0.8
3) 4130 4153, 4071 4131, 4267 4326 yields -1.0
